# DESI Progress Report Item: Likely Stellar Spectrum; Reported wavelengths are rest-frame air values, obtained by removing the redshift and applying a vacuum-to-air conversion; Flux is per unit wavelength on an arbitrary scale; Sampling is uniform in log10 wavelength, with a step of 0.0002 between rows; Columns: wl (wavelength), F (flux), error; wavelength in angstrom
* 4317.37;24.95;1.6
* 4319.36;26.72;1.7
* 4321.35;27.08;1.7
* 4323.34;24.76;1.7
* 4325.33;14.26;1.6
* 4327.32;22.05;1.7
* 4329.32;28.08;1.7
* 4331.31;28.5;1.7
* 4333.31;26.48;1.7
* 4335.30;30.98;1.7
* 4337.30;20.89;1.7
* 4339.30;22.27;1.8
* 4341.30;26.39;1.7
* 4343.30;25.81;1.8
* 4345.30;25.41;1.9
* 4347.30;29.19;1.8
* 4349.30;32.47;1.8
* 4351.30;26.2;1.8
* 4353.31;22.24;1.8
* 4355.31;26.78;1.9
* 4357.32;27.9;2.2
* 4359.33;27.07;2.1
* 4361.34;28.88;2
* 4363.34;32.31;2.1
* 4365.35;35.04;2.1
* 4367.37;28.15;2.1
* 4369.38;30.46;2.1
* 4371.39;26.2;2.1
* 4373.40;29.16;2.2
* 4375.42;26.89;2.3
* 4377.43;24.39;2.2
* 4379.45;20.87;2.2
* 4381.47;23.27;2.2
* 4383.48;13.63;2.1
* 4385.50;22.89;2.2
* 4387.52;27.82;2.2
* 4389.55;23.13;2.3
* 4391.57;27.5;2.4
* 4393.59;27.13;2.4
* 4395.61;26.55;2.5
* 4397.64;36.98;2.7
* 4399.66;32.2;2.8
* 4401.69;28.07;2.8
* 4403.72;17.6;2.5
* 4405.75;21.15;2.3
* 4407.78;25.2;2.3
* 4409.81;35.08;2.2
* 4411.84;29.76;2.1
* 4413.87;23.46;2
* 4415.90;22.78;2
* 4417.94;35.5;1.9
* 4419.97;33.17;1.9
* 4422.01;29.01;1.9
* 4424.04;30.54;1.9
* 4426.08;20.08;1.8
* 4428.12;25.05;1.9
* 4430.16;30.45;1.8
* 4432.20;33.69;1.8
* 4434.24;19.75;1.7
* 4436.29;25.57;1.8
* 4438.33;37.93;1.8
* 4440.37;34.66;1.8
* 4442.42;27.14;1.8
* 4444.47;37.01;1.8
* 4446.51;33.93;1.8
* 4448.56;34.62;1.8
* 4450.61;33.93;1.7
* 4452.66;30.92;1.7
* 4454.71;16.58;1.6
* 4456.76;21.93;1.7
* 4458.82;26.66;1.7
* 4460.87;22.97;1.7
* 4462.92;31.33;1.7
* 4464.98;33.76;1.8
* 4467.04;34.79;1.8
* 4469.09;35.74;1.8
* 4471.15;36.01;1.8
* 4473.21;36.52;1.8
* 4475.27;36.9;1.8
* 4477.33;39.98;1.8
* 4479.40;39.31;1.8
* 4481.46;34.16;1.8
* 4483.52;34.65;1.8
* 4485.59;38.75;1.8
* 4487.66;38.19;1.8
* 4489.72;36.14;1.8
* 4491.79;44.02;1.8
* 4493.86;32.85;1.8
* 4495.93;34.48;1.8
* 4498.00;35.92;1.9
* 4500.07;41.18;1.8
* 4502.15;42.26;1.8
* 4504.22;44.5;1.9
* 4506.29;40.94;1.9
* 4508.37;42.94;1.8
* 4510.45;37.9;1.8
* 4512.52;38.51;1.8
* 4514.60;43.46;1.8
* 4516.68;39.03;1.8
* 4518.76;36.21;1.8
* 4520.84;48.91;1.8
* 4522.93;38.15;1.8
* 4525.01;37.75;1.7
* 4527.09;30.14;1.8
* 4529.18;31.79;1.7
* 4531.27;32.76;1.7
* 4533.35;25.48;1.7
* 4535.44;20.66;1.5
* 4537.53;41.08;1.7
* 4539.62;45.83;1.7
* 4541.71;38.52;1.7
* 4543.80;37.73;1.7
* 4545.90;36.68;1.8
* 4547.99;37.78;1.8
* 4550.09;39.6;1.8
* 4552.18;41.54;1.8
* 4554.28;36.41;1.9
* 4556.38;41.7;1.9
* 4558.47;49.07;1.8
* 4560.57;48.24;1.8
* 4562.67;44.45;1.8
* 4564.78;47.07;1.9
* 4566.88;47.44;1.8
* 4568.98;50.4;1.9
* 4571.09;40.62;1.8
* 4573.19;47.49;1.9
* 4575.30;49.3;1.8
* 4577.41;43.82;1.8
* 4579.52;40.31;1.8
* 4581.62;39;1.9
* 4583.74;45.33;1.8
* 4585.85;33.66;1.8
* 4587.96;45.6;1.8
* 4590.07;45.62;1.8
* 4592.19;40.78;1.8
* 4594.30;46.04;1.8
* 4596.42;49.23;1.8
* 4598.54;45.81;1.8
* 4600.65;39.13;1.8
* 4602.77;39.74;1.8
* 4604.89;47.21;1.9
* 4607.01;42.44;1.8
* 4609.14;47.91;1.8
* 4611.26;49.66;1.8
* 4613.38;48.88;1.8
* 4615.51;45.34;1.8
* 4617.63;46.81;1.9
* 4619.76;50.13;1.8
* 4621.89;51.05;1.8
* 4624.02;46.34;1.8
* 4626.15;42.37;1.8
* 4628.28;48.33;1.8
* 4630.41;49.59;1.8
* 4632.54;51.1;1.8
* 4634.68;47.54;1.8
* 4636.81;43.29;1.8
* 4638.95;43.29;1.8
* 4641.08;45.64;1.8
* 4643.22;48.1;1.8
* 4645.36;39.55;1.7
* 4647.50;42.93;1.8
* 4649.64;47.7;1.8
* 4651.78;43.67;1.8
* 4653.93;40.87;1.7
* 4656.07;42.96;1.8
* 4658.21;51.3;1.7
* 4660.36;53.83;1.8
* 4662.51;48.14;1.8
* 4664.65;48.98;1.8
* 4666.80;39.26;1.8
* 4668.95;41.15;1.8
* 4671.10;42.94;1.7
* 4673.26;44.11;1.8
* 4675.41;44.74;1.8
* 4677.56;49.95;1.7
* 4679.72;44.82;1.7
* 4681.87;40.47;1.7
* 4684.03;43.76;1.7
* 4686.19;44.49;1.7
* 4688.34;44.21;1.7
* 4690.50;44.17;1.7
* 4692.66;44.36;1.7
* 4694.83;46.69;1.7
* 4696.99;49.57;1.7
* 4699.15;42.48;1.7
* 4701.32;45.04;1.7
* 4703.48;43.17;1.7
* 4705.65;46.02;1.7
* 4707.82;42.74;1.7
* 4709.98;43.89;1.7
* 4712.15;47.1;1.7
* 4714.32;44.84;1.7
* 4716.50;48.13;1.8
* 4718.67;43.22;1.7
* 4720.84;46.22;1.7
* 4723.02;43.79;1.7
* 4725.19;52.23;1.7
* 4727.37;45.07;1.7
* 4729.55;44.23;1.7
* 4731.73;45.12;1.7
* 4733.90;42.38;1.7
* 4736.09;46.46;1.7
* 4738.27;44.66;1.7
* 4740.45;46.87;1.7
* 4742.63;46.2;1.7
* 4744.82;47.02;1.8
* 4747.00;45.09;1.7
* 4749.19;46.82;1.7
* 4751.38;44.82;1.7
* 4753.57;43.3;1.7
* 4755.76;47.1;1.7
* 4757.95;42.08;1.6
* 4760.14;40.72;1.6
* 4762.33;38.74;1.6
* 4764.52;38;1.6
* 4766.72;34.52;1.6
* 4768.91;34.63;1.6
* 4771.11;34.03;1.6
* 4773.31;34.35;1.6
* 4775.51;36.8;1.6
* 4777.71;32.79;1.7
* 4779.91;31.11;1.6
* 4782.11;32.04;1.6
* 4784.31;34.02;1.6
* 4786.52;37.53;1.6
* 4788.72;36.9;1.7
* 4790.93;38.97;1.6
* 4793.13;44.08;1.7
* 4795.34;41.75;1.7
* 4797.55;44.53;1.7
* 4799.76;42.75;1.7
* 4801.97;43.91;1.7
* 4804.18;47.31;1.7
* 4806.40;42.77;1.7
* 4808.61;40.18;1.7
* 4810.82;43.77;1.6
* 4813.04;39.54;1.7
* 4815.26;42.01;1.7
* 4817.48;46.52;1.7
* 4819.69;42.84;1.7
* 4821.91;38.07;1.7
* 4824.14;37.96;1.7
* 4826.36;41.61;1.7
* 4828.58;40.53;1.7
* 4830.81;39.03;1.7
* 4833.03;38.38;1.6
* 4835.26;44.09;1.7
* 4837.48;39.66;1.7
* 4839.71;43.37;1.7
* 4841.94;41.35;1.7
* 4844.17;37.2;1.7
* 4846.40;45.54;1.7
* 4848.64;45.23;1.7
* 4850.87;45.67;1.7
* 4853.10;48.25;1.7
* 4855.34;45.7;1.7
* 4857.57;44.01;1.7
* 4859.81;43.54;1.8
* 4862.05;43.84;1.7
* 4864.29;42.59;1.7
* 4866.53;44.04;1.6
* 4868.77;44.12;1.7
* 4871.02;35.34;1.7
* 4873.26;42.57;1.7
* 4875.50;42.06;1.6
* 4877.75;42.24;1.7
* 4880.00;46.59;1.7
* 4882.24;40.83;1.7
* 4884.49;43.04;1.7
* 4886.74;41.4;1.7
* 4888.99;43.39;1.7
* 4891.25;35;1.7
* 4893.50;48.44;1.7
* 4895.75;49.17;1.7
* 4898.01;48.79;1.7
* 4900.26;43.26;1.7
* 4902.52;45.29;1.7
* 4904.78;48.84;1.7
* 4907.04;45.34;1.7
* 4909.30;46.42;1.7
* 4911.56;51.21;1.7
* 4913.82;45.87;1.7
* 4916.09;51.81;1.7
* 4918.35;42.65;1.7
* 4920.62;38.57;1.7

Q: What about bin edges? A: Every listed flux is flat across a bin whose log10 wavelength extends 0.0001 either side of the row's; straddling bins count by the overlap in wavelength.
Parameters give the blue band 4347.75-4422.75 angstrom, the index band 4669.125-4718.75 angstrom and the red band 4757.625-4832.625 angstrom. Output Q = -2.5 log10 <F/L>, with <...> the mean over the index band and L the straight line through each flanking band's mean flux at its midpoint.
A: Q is -0.228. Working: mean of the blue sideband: 27.2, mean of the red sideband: 39.3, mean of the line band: 44.8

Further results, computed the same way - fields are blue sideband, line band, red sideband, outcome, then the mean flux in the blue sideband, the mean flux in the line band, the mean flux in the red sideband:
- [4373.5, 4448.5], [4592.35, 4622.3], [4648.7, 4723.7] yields -0.15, 27.6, 46.1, 45.1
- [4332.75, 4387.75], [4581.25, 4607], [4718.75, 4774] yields -0.18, 26.4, 43.2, 43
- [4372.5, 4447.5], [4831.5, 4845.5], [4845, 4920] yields 0.06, 27.5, 40.7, 44.5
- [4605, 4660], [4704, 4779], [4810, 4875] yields 0.03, 46.4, 42.9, 42.3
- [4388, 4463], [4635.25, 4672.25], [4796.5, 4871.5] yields -0.23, 28.3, 44.9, 42.6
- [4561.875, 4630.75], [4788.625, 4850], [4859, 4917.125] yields 0.07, 45.3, 41.9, 44.4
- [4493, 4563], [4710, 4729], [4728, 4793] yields -0.15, 38.6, 46.1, 40.3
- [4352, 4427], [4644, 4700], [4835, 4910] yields -0.22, 27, 44.9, 43.7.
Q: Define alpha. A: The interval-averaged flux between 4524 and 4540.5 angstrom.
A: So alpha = 33.1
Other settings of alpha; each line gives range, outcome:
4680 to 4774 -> 43.7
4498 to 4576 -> 40.3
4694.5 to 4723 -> 45.2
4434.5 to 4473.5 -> 30.8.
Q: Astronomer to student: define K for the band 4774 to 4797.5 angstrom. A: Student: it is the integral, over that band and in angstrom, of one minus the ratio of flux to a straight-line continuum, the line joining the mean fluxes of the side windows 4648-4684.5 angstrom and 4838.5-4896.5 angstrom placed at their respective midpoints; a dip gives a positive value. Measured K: 3.8 angstrom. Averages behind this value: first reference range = 45.2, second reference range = 43.2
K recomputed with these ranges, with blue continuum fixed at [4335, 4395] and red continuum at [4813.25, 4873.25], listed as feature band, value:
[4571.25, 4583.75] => -3.9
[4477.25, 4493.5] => -4.0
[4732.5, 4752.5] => -3.4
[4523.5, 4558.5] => -4.5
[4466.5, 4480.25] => -3.3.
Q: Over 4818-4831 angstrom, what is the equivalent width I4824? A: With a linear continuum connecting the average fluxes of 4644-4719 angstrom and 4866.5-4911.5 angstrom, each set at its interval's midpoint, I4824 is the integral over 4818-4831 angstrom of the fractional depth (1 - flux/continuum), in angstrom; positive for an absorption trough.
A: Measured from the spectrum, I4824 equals 1.1 angstrom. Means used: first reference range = 44.9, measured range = 40.4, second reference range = 44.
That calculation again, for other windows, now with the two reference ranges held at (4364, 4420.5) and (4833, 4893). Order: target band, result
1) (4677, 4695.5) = -3.9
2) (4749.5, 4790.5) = 2.0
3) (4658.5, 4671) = -3.6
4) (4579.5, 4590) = -2.5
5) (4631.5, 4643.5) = -3.8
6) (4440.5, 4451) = -1.7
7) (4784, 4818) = -0.9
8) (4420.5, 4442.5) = -0.4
